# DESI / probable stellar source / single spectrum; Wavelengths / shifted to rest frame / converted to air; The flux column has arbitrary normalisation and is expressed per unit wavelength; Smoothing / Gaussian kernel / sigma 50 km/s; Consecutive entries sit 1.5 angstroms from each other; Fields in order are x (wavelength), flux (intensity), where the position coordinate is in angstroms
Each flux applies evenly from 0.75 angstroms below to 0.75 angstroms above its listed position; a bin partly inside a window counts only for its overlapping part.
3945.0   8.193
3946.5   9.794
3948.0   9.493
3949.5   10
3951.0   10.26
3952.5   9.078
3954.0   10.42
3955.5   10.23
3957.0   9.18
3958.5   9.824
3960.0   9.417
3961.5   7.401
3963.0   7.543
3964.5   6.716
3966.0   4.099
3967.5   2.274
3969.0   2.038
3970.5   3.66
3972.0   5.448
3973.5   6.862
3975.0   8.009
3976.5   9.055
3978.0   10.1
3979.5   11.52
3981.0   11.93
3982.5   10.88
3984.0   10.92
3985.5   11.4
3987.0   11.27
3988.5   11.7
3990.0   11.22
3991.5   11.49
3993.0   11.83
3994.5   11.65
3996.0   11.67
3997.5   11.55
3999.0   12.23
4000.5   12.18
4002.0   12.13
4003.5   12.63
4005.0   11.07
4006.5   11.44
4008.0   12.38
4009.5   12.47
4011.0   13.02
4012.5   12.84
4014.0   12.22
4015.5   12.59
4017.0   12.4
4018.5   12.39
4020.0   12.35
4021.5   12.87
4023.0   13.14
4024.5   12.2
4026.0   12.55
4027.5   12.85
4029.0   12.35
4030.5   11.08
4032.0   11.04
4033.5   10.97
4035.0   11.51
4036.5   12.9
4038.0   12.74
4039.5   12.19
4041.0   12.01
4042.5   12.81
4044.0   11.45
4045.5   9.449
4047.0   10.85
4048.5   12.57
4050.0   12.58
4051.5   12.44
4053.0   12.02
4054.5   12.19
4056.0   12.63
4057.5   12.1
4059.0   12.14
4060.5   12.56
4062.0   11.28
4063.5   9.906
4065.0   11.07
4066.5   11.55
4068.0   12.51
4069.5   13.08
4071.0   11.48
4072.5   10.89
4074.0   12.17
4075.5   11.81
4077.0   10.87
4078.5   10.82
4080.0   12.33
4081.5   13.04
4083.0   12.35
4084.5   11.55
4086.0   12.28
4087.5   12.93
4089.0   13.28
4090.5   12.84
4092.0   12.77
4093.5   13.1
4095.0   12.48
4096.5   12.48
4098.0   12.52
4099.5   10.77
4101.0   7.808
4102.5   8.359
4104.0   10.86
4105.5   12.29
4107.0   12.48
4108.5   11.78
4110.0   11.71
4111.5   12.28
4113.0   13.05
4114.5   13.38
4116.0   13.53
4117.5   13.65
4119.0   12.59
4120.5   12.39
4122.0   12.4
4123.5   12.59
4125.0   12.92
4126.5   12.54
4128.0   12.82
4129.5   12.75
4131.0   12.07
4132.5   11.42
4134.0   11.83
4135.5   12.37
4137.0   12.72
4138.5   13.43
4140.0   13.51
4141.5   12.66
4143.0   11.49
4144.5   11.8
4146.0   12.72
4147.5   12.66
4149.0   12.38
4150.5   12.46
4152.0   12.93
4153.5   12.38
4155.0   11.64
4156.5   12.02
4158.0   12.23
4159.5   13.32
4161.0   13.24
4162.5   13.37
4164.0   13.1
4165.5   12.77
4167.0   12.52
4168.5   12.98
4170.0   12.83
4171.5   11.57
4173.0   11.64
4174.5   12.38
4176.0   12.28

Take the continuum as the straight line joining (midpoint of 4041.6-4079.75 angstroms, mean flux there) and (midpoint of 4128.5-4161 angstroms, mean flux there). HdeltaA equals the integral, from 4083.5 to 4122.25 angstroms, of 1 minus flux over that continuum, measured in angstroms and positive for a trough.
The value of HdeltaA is -0.14 angstroms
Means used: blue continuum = 11.7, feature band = 12.1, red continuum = 12.4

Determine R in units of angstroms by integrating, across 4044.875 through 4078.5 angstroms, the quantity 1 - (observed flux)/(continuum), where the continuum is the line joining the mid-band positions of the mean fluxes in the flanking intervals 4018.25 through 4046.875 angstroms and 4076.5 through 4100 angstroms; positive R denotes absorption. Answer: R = 1.2 angstroms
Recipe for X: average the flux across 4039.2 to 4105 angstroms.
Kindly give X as 11.8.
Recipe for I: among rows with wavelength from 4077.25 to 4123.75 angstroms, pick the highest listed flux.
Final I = 13.65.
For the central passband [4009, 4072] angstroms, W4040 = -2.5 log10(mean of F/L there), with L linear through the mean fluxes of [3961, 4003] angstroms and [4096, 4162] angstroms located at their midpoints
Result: -0.16 mag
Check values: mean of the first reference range 9.27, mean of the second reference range 12.3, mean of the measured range 12.1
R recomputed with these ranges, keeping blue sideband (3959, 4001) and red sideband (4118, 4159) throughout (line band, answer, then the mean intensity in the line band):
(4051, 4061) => -1.46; 12.3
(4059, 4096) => -2.88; 12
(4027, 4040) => -2.14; 11.9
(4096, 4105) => 0.92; 10.5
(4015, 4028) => -3.37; 12.6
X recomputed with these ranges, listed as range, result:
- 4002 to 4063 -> 12.1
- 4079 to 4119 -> 12.1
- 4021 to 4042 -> 12.2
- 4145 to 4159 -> 12.4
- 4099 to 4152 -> 12.2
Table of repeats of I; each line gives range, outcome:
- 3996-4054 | 13.14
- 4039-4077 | 13.08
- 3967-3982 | 11.93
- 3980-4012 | 13.02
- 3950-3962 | 10.42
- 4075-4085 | 13.04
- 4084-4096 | 13.28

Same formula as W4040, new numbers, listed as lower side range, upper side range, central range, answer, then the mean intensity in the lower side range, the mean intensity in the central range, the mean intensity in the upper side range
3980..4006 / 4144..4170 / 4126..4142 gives -0.01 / 11.6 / 12.6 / 12.6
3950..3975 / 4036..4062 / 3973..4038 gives -0.22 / 7.21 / 11.7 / 12.1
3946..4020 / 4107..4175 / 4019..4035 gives -0.13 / 10.1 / 12.1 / 12.6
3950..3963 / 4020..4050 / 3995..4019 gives -0.11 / 9.37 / 12.2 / 12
